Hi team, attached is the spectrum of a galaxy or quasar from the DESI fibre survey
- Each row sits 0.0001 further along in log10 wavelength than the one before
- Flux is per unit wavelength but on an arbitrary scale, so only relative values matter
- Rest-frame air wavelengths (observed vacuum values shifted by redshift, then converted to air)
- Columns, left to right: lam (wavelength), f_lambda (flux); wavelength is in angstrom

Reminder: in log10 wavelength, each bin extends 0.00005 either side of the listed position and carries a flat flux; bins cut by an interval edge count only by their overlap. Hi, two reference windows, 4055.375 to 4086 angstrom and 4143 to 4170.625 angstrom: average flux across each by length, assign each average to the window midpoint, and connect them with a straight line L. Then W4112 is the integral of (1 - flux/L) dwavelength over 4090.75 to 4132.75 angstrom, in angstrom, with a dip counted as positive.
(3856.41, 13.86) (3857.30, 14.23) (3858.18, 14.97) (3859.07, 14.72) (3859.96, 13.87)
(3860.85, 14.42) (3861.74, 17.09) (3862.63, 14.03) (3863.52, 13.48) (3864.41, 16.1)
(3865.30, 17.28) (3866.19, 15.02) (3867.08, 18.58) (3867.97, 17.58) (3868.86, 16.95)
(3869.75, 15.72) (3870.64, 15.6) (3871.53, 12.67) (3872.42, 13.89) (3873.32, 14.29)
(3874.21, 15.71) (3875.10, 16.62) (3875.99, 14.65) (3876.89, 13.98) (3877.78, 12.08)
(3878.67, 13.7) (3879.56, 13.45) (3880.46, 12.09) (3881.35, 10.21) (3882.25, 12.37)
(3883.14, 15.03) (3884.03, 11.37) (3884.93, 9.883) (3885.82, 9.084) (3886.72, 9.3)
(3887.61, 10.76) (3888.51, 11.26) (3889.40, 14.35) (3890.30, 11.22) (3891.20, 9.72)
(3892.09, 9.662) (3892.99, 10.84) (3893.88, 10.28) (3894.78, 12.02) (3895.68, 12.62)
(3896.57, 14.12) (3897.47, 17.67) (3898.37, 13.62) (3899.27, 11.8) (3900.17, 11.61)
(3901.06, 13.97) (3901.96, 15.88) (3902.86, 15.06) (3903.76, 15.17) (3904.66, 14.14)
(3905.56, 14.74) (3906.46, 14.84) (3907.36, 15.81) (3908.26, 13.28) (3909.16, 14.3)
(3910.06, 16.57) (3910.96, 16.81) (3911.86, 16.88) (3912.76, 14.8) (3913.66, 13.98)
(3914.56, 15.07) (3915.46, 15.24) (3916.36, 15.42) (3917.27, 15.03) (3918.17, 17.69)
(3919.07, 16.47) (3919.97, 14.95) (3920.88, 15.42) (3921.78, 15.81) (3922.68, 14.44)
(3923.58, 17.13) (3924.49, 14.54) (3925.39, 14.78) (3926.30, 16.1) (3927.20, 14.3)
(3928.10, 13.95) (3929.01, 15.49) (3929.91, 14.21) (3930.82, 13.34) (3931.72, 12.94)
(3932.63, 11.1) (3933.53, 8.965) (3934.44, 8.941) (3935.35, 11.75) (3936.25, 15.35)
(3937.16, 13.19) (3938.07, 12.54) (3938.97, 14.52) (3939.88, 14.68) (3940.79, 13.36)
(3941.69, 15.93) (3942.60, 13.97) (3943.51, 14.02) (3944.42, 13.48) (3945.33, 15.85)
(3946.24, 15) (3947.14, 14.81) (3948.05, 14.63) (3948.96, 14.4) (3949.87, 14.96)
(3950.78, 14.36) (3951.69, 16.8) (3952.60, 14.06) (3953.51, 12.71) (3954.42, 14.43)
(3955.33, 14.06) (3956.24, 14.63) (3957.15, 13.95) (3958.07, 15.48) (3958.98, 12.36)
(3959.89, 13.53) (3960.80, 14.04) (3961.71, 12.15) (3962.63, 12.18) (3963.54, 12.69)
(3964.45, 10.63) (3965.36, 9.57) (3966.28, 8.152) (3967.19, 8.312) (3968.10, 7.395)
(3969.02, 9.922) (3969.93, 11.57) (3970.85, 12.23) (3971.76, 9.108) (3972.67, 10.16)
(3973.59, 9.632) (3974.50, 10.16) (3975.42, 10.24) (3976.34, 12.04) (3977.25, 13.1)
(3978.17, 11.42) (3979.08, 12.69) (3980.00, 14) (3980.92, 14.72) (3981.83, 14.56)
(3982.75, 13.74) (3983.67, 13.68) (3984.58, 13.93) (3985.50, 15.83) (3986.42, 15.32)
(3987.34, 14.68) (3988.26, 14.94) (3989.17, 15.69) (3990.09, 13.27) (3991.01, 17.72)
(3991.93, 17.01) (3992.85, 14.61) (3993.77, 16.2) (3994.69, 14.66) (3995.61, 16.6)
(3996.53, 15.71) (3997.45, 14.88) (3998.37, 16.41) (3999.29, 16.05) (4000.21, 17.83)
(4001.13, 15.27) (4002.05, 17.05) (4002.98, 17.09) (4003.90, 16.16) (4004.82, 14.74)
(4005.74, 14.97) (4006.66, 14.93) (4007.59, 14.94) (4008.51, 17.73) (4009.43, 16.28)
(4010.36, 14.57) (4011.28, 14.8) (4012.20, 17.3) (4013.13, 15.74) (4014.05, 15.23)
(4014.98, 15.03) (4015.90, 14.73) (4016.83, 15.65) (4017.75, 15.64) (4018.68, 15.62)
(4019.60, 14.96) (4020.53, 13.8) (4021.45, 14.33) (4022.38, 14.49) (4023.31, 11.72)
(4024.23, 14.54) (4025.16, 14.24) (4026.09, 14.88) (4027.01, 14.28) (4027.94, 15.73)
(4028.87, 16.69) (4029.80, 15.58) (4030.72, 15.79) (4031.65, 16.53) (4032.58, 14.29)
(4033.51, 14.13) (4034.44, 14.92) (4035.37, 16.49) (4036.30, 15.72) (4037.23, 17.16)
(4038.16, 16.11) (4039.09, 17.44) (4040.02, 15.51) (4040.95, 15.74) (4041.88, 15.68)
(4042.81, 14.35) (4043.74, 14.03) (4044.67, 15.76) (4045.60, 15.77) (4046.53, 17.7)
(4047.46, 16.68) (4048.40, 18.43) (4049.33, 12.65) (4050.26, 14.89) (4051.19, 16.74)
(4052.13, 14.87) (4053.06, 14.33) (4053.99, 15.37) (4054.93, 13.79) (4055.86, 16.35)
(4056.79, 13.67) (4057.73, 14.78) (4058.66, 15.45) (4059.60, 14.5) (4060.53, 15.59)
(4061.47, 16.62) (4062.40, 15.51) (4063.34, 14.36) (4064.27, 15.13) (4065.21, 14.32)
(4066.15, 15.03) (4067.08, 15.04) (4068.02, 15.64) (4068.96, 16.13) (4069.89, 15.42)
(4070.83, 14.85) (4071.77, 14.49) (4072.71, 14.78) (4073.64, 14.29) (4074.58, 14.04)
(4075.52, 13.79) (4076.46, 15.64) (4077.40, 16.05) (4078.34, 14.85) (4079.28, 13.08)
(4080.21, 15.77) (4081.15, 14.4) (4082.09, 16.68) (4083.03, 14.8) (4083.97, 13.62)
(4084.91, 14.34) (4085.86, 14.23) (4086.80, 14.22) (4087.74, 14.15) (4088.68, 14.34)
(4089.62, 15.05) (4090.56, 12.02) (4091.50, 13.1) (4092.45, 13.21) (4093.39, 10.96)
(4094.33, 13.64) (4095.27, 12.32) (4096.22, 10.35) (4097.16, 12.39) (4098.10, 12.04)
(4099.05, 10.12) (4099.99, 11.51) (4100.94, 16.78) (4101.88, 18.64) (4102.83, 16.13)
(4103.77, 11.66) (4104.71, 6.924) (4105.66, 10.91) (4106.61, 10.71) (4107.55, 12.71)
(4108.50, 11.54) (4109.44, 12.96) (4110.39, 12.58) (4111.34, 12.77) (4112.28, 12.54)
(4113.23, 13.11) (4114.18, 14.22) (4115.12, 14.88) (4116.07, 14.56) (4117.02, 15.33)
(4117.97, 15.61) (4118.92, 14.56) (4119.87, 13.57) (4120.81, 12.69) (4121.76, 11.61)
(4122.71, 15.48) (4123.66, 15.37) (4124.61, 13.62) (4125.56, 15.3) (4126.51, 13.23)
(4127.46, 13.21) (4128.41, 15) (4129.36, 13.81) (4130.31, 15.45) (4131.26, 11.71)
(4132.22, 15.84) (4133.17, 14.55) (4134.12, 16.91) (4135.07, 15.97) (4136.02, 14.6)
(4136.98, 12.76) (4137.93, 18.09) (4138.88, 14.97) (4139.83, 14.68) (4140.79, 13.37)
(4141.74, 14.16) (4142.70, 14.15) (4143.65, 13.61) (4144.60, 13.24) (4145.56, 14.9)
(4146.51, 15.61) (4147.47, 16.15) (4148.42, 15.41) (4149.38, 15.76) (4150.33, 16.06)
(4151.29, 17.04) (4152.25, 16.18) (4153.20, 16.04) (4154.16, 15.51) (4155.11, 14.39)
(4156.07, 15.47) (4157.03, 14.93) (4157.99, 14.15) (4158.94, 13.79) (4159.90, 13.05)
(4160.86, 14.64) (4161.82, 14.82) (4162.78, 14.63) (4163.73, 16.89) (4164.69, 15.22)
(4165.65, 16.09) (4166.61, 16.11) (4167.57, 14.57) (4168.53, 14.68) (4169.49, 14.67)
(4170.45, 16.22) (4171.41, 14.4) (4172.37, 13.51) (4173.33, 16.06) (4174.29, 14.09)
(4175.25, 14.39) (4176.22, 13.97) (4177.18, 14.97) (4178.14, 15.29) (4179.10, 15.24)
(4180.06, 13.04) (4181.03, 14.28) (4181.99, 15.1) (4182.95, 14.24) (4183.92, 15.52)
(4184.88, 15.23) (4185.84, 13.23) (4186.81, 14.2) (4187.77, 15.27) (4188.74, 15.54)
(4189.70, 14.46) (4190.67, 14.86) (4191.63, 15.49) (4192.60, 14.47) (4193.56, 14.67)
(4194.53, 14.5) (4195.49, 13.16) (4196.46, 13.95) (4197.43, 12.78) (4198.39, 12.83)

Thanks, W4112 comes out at 4.9 angstrom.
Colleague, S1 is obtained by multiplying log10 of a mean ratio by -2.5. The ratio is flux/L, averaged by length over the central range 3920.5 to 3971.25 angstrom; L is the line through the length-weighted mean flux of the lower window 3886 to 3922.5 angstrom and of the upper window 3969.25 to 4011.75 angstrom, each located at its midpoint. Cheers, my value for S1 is 0.06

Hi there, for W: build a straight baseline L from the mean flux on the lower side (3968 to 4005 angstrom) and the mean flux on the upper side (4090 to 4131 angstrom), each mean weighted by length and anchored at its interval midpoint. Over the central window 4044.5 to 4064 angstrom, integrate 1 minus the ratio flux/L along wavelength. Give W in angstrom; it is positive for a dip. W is -2.6 angstrom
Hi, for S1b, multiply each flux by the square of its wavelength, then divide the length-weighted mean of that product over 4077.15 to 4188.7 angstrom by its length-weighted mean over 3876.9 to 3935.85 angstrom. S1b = 1.2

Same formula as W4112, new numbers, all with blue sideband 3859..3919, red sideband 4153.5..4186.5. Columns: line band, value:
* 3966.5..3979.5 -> 3.39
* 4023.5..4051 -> -2.18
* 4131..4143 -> -0.10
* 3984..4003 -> -1.89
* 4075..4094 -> 0.43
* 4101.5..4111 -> 1.42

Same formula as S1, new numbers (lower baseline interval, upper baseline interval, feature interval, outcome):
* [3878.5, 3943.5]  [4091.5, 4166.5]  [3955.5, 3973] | 0.19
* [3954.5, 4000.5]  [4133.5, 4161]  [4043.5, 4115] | 0.01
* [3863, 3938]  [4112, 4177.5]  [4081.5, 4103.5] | 0.07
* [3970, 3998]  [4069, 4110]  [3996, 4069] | -0.13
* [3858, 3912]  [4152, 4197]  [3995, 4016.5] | -0.12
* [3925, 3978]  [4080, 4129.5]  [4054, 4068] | -0.13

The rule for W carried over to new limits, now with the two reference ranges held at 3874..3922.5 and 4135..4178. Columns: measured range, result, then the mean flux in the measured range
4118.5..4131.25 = 0.7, 14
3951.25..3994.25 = 3.3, 13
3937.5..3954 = -0.6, 14.4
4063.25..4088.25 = -0.4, 14.8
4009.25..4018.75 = -0.8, 15.5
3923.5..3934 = 0.0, 13.8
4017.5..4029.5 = -0.3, 14.7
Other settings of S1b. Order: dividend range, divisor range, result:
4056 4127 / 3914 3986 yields 1.12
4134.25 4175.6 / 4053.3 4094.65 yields 1.07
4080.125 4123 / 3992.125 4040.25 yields 0.90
